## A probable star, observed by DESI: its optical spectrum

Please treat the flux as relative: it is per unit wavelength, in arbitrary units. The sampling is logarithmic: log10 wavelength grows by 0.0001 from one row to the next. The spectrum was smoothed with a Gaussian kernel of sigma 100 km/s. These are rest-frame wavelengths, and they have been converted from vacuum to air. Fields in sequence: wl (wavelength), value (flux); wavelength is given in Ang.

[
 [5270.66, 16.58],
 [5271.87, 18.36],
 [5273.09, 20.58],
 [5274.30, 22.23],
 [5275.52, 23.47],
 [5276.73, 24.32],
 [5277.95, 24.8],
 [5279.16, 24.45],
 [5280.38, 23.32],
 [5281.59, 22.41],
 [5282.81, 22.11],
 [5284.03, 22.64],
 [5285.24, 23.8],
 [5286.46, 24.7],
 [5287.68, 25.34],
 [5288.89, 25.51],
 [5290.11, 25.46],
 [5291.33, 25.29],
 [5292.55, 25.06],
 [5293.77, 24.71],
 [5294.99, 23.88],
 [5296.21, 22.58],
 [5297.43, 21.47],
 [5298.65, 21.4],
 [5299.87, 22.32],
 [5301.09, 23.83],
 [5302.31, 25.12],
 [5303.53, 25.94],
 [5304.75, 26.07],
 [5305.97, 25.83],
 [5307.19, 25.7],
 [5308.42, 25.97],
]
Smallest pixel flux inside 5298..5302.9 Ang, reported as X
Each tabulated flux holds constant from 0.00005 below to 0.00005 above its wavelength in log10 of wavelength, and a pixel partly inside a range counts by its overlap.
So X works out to 21.4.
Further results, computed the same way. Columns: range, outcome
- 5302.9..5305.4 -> 25.94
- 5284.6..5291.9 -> 23.8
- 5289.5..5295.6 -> 23.88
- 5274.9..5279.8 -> 23.47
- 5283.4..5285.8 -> 22.64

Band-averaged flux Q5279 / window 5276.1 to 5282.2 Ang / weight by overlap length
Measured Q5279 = 23.9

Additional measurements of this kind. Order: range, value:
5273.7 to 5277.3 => 23.3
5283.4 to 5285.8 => 23.2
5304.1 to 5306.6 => 26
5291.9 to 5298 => 23.5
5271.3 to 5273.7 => 19.5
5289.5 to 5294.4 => 25.1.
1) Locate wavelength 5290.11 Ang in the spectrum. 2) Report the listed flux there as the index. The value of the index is 25.46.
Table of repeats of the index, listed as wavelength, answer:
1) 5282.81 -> 22.11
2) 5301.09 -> 23.83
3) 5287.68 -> 25.34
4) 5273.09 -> 20.58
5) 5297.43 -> 21.47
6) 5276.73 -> 24.32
